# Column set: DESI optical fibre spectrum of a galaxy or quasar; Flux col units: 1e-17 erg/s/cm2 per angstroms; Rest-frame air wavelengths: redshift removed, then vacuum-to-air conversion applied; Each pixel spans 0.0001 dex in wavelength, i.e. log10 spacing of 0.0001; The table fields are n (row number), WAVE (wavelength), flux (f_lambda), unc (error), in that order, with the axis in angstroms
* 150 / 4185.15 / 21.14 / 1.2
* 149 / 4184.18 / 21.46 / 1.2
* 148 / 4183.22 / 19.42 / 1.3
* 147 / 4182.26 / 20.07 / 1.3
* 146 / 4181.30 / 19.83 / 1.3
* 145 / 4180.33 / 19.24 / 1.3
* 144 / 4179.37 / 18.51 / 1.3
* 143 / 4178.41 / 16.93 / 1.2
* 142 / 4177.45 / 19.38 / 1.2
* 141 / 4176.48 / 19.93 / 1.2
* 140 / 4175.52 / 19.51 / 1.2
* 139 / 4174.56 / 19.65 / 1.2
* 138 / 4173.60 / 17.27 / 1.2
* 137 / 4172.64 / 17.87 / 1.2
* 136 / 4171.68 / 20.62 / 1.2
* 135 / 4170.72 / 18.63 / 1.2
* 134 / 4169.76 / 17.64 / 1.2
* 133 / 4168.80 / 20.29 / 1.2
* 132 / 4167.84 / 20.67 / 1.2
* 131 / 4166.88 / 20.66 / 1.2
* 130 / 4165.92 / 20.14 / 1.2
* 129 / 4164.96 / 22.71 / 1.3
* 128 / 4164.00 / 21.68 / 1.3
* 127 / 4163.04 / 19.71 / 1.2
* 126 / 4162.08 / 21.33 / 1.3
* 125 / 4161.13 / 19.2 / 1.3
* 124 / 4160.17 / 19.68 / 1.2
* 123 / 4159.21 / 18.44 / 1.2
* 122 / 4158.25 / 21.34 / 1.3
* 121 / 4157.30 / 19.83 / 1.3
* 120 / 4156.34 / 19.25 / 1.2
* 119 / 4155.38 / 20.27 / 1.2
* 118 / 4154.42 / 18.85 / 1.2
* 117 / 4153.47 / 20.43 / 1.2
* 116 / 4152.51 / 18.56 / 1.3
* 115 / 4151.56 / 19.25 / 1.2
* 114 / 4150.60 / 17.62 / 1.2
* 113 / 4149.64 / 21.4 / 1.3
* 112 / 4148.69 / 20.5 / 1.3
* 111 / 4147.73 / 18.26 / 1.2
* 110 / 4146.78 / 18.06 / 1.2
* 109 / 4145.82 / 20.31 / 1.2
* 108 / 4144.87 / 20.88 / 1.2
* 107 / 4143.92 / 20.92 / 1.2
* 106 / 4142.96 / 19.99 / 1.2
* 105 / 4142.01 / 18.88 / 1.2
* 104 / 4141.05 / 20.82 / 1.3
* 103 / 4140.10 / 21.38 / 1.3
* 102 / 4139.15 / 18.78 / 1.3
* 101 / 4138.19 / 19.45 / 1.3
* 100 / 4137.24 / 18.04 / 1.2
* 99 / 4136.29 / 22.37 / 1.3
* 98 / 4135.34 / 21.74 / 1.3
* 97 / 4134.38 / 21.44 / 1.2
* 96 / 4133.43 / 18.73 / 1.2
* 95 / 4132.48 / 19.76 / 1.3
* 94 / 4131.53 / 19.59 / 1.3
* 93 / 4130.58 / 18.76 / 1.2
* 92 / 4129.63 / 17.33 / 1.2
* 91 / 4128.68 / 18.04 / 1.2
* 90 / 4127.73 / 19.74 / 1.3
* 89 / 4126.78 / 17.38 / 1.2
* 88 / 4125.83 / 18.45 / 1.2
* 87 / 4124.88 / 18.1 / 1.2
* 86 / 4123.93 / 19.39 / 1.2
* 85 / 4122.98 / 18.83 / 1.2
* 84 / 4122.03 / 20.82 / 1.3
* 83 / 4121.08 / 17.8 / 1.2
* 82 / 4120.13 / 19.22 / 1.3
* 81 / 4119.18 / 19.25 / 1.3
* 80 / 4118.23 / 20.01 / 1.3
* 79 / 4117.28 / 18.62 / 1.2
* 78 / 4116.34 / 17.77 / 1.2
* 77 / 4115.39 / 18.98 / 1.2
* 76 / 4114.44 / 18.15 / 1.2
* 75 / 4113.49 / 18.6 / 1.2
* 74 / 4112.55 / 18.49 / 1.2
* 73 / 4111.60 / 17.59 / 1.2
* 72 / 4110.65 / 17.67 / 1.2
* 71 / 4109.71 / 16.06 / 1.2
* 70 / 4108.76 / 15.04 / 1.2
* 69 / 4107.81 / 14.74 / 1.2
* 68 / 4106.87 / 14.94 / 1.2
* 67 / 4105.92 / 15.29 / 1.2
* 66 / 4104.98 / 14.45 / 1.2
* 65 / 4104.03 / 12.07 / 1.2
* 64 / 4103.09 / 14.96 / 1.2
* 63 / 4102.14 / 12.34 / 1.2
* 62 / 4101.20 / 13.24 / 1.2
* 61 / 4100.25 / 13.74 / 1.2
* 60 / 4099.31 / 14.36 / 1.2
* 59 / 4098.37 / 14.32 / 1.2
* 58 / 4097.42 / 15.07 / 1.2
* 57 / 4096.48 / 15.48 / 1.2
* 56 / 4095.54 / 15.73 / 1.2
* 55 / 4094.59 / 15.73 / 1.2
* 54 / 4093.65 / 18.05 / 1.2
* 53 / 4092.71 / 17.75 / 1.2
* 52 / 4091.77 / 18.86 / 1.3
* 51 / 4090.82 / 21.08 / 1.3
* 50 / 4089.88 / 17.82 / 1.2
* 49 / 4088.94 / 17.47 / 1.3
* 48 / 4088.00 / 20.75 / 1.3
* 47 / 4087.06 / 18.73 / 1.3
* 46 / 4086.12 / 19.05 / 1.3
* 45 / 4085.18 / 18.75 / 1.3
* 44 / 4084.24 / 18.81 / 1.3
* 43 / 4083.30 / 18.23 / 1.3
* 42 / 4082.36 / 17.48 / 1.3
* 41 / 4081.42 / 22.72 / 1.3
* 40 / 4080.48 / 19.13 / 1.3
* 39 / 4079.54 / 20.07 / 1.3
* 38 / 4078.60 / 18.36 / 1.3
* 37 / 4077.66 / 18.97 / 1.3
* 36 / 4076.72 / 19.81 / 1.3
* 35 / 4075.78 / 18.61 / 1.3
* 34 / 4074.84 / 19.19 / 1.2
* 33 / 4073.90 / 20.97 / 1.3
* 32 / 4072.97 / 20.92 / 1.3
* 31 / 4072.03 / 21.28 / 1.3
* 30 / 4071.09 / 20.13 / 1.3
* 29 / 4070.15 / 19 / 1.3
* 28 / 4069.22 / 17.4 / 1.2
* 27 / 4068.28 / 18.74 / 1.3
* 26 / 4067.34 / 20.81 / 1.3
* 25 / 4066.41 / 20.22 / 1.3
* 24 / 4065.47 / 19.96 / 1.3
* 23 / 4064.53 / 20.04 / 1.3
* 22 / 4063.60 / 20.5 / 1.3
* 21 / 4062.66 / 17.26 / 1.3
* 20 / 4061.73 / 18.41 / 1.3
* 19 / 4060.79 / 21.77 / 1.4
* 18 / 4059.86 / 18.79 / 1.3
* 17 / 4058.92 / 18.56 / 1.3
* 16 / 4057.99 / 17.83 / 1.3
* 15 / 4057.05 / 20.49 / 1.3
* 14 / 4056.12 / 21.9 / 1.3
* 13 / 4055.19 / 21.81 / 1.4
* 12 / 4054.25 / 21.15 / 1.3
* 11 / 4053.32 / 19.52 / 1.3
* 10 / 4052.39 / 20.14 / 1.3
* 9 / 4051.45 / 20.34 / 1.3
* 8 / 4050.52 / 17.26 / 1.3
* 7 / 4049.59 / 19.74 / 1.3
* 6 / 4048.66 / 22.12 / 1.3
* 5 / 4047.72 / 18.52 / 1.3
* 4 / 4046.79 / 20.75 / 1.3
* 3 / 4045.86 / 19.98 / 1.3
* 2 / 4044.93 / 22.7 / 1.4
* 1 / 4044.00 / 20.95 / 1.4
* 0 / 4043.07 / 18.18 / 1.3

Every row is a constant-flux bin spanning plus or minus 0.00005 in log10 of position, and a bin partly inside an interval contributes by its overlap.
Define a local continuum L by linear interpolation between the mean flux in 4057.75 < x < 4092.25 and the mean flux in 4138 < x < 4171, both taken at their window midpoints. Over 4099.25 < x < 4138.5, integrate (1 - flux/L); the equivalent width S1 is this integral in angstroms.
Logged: 4.0 angstroms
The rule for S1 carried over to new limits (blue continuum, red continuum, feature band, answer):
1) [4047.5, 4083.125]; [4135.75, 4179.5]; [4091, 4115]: 4.8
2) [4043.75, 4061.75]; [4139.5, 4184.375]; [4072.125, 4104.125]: 3.7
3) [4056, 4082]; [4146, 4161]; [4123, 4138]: 0.2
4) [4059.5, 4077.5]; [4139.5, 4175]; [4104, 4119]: 2.1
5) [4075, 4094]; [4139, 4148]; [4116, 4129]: 0.5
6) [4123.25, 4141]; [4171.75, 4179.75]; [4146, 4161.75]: -0.3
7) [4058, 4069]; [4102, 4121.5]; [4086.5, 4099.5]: 0.4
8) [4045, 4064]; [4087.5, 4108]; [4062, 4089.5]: -2.3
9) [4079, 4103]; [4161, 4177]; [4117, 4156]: -1.4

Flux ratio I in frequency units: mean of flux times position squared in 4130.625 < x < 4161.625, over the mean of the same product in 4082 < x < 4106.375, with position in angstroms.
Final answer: 1.23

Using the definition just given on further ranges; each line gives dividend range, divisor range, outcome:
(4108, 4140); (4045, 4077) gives 0.98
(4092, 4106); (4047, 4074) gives 0.77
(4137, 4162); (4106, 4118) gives 1.16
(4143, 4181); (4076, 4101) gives 1.14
